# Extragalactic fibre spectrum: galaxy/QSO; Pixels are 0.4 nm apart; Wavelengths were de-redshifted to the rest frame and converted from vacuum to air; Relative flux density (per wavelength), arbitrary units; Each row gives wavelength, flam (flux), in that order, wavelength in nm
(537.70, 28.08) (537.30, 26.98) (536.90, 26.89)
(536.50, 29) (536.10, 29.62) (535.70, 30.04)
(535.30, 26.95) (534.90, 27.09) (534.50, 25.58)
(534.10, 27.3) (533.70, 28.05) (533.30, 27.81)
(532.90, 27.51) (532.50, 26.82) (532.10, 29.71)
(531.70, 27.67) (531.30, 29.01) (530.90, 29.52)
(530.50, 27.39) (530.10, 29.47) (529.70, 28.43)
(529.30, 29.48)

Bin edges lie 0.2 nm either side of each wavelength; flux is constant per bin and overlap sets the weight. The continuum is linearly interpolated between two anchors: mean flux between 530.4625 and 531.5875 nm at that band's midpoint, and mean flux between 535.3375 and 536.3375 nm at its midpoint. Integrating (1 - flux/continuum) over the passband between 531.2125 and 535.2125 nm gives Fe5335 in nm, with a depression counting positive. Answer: 0.19 nm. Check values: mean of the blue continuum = 28.7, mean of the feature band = 27.6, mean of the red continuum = 29.3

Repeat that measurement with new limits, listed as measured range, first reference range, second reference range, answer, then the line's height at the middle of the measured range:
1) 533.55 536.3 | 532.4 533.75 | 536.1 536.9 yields 0.03 nm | 28.1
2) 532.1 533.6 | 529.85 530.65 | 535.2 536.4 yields 0.05 nm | 28.8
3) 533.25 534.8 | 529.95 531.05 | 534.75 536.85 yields 0.08 nm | 28.5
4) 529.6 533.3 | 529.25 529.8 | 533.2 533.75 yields 0.01 nm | 28.4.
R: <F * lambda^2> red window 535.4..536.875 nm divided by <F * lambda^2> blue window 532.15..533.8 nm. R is 1.06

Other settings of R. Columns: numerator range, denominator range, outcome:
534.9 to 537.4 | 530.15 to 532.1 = 1.00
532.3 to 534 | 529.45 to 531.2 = 0.97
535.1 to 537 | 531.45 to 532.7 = 1.03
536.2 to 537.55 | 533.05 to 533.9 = 1.01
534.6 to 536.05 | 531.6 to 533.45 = 1.01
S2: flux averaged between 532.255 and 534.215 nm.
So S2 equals 27.6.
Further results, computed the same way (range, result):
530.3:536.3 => 28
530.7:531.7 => 28.9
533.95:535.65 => 27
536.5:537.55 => 27.4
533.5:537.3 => 27.8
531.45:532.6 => 28.2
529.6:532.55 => 28.6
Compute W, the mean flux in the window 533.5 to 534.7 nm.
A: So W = 27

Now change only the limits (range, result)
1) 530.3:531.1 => 28.5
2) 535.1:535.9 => 28.5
